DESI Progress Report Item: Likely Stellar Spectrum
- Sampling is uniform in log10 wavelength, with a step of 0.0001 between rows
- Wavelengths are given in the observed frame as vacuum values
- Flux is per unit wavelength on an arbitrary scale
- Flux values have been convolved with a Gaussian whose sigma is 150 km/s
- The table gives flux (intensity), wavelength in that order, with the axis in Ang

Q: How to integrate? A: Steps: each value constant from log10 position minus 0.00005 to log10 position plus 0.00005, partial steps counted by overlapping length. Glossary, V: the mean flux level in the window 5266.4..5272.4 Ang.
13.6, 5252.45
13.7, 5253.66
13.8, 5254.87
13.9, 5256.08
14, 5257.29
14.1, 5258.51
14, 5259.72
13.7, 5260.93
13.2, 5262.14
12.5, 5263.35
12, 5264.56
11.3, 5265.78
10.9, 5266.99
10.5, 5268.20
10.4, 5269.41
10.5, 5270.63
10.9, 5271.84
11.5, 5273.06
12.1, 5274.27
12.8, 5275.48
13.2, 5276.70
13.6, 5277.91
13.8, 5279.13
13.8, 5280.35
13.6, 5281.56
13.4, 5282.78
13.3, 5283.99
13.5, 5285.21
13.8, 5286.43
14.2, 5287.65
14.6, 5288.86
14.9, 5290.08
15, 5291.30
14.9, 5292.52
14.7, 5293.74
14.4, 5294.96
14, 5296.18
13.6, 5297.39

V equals 10.6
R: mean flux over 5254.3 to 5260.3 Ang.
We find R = 13.9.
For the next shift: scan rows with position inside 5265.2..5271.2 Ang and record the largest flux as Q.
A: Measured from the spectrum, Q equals 11.3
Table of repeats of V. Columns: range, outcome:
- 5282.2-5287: 13.5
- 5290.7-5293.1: 14.9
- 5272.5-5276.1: 12.2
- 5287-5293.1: 14.7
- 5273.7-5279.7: 13.1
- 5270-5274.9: 11.3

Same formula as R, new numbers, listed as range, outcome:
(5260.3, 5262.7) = 13.5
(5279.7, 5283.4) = 13.6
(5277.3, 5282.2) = 13.7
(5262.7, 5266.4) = 11.9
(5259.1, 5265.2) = 13.1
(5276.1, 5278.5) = 13.4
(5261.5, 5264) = 12.9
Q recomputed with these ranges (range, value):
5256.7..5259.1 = 14.1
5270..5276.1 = 12.8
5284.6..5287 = 13.8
